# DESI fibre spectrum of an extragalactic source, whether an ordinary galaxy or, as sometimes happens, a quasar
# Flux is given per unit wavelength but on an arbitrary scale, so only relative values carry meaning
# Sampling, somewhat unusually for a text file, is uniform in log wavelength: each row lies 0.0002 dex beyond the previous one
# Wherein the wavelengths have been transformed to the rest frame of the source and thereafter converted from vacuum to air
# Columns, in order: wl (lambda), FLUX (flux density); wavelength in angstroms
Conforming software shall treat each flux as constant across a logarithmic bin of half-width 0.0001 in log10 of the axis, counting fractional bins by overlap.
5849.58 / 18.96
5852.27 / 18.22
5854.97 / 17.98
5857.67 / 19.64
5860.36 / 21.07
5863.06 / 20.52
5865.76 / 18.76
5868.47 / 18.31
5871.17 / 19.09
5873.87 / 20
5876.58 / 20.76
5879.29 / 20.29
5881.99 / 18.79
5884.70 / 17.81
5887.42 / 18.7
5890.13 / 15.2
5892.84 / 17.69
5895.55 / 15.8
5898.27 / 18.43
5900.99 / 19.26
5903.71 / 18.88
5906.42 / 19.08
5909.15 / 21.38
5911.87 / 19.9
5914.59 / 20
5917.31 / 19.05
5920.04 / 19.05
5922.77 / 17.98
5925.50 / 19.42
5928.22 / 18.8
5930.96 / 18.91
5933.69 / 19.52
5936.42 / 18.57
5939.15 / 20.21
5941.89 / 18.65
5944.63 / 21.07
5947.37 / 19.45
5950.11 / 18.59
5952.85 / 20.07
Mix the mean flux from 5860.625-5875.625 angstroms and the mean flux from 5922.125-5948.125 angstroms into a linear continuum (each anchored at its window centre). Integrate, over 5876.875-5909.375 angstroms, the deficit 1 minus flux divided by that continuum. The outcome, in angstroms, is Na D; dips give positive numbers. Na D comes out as 1.67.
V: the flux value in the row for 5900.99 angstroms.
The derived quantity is 19.26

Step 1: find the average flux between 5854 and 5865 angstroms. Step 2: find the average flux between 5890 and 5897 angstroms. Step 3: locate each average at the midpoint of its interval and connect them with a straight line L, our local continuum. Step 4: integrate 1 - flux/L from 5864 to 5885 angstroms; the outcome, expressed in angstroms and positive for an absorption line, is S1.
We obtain -1.2 angstroms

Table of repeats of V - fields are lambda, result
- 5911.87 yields 19.9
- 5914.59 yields 20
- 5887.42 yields 18.7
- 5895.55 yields 15.8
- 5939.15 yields 20.21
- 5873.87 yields 20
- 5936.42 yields 18.57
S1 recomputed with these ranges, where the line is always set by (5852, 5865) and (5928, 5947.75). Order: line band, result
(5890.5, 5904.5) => 1.2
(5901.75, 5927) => 0.1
